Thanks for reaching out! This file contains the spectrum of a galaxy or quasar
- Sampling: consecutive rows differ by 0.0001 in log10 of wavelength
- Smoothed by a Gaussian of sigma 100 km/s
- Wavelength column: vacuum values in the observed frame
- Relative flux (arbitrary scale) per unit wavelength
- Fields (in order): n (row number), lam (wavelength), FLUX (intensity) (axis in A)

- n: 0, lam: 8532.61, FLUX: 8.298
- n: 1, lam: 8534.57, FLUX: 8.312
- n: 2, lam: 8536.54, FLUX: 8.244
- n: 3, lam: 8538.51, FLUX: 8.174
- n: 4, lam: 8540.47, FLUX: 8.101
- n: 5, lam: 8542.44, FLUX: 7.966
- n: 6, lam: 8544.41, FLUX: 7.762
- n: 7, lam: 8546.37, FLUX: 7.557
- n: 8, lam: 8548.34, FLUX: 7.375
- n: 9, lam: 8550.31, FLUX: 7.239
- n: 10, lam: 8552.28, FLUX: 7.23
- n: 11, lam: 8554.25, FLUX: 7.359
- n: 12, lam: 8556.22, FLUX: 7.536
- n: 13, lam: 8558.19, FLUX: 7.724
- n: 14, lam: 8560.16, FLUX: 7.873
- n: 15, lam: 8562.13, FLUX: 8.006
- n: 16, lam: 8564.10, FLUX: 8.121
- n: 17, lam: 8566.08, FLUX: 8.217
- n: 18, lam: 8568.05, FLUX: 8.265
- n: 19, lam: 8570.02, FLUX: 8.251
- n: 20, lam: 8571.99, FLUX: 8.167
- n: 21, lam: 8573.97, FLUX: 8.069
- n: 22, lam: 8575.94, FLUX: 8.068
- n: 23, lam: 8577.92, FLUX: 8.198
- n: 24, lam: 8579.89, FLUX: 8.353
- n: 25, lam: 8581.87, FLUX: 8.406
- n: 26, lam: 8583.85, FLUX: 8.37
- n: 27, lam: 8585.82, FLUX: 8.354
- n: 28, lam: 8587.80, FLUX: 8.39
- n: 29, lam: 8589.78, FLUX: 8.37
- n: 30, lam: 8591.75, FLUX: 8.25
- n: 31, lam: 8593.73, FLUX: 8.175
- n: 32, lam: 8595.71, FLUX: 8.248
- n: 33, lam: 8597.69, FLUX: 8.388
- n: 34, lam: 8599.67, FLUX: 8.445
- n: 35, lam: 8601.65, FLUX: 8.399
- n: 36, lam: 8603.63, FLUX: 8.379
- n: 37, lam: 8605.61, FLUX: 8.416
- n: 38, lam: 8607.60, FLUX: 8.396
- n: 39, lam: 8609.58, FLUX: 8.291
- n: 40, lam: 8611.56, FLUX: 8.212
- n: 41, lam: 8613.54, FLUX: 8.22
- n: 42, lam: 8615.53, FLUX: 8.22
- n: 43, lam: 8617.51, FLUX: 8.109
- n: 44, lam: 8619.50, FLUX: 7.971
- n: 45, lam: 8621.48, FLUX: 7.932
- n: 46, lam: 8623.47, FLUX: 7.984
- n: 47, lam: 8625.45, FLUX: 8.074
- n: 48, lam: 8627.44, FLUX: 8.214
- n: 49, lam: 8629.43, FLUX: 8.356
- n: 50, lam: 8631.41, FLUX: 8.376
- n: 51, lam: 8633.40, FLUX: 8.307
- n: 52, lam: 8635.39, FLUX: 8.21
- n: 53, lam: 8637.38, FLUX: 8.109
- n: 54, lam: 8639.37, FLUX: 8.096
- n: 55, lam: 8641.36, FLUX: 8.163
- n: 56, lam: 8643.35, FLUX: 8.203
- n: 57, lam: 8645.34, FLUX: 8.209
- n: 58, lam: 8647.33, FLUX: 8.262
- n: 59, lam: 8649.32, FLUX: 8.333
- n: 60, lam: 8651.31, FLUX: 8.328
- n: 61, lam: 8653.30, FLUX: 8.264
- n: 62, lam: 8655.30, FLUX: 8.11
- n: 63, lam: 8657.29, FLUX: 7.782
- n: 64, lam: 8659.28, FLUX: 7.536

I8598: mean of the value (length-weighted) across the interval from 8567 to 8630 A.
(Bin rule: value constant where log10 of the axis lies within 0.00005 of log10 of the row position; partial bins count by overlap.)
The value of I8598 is 8.25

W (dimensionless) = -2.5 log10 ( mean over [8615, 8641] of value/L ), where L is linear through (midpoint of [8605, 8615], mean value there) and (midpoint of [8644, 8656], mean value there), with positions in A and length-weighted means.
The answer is 0.02 mag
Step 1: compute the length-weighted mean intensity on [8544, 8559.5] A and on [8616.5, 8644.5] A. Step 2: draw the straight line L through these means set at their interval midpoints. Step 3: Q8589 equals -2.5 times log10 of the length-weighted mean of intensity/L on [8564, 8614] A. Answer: -0.07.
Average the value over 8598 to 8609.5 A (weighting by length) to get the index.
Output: 8.39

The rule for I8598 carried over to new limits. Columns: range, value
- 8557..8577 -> 8.07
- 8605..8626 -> 8.16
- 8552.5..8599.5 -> 8.13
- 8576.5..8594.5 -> 8.31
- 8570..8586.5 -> 8.25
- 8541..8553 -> 7.55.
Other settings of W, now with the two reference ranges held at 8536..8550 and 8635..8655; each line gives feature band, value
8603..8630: -0.01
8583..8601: -0.04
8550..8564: 0.04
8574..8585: -0.04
